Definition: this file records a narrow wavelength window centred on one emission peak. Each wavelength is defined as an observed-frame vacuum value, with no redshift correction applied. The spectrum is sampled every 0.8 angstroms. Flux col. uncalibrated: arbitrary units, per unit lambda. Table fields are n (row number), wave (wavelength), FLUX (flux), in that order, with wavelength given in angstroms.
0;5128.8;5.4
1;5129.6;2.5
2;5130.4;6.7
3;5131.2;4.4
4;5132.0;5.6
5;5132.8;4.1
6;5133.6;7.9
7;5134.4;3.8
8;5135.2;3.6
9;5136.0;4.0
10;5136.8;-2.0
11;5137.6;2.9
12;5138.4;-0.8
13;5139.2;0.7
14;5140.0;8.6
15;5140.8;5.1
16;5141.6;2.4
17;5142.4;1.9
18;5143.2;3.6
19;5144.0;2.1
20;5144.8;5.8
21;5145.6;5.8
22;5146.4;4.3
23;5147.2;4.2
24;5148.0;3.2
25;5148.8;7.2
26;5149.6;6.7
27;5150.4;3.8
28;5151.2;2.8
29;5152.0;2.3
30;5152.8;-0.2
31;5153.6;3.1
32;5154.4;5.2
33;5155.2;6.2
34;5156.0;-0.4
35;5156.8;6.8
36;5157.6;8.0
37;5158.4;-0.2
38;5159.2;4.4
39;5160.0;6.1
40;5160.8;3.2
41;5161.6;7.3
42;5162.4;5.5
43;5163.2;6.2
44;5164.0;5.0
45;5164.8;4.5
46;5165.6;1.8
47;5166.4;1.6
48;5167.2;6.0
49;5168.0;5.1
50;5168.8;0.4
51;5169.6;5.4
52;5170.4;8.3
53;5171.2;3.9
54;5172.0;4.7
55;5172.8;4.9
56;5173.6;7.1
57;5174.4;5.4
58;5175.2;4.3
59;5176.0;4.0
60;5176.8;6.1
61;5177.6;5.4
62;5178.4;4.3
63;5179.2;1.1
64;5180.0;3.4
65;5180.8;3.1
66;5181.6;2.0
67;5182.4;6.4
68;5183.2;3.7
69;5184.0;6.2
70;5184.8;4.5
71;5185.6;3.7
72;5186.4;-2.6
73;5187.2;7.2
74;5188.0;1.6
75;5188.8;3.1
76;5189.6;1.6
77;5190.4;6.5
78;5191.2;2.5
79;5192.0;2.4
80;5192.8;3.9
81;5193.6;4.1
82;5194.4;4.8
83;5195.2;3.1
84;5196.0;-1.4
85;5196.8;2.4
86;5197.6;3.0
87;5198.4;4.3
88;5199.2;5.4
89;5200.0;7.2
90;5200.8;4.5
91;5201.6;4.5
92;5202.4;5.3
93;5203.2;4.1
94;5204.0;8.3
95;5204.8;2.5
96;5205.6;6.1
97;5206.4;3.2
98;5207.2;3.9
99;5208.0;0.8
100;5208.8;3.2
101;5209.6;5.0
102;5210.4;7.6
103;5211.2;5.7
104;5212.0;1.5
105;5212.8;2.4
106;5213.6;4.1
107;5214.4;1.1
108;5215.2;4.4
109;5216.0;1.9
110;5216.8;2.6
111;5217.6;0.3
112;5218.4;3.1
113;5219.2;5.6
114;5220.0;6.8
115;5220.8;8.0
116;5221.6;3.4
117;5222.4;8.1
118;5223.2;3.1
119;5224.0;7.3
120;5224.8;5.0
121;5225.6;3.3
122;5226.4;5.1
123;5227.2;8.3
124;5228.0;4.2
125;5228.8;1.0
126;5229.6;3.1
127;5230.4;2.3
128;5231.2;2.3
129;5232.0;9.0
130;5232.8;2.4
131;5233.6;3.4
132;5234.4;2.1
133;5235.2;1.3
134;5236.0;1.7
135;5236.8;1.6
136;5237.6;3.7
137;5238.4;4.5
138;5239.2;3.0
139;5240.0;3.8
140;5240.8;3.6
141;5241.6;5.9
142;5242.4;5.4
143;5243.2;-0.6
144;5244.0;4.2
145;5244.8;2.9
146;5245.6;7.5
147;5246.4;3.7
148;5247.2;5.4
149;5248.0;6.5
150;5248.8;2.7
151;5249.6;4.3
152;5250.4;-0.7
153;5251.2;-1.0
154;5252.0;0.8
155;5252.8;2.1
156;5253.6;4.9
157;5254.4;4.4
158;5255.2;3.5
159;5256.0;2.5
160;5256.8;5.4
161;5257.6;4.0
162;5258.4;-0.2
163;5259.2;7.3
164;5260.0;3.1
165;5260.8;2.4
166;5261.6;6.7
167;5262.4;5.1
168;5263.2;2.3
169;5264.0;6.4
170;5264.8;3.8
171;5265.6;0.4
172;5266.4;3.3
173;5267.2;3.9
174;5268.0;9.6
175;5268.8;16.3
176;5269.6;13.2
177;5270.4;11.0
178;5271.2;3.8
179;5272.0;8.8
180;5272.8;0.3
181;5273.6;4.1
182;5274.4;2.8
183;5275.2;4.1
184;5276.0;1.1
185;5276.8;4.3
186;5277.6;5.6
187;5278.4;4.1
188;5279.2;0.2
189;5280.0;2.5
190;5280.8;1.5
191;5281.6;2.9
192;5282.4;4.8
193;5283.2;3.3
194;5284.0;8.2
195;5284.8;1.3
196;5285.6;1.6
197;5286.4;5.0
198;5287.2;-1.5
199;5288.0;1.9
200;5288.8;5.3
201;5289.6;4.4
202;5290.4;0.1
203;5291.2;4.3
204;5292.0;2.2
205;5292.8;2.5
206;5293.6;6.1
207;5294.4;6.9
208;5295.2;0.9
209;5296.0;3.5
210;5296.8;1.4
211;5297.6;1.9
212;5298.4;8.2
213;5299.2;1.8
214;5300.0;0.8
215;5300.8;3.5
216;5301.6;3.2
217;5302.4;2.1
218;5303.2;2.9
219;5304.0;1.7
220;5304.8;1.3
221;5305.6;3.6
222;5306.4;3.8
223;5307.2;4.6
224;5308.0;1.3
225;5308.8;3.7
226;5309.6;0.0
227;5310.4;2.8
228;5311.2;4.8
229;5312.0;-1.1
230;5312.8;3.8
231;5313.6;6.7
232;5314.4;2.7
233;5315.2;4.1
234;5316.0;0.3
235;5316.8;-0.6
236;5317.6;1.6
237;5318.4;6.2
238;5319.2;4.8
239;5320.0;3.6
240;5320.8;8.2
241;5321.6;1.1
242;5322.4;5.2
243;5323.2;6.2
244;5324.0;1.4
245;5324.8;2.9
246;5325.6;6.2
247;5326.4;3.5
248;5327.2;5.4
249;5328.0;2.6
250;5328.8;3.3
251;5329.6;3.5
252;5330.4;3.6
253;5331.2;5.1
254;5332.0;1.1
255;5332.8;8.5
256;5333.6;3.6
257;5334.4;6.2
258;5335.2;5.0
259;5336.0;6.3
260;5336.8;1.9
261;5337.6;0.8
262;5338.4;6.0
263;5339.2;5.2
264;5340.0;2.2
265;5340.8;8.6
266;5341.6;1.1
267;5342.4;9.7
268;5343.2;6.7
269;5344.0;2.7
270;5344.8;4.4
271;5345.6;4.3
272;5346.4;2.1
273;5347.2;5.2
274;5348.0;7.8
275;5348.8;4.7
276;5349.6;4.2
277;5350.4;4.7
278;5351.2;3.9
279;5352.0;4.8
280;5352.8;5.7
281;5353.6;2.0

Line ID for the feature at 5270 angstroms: H-beta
